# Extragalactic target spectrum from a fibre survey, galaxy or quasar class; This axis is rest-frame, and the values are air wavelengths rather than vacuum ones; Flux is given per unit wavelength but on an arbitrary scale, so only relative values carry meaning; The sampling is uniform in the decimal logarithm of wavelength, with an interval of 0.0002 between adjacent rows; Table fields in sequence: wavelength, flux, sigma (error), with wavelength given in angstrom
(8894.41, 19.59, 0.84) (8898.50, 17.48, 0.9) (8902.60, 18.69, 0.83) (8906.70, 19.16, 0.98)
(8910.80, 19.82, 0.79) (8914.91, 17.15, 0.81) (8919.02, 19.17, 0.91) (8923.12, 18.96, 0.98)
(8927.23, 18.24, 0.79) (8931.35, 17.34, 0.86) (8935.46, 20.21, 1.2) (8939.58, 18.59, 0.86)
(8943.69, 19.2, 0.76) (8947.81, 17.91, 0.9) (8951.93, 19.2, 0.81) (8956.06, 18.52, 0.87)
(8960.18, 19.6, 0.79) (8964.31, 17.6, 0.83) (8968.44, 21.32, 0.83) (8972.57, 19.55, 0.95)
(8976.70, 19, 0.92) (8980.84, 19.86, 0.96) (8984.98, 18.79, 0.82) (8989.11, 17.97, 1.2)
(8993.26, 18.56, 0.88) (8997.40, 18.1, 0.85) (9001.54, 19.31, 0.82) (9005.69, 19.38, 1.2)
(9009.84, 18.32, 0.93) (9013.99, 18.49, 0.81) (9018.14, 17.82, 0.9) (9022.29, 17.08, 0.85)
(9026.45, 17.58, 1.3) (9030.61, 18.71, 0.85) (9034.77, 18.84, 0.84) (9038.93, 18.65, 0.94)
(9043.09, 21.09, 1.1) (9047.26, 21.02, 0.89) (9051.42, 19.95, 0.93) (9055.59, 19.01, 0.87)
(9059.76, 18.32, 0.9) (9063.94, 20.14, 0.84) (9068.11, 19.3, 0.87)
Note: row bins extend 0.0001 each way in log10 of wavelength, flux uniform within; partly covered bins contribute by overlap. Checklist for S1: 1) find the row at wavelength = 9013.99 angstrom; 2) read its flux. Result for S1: 18.49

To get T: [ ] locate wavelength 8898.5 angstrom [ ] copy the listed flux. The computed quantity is 17.48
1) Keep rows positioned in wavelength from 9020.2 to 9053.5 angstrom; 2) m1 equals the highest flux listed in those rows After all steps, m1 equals 21.09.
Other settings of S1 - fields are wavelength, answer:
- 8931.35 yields 17.34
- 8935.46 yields 20.21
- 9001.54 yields 19.31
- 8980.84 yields 19.86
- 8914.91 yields 17.15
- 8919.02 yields 19.17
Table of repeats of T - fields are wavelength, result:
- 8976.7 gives 19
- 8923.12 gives 18.96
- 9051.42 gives 19.95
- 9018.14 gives 17.82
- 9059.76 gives 18.32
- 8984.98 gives 18.79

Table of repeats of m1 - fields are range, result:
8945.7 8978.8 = 21.32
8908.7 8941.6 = 20.21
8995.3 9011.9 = 19.38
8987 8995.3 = 18.56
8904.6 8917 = 19.82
